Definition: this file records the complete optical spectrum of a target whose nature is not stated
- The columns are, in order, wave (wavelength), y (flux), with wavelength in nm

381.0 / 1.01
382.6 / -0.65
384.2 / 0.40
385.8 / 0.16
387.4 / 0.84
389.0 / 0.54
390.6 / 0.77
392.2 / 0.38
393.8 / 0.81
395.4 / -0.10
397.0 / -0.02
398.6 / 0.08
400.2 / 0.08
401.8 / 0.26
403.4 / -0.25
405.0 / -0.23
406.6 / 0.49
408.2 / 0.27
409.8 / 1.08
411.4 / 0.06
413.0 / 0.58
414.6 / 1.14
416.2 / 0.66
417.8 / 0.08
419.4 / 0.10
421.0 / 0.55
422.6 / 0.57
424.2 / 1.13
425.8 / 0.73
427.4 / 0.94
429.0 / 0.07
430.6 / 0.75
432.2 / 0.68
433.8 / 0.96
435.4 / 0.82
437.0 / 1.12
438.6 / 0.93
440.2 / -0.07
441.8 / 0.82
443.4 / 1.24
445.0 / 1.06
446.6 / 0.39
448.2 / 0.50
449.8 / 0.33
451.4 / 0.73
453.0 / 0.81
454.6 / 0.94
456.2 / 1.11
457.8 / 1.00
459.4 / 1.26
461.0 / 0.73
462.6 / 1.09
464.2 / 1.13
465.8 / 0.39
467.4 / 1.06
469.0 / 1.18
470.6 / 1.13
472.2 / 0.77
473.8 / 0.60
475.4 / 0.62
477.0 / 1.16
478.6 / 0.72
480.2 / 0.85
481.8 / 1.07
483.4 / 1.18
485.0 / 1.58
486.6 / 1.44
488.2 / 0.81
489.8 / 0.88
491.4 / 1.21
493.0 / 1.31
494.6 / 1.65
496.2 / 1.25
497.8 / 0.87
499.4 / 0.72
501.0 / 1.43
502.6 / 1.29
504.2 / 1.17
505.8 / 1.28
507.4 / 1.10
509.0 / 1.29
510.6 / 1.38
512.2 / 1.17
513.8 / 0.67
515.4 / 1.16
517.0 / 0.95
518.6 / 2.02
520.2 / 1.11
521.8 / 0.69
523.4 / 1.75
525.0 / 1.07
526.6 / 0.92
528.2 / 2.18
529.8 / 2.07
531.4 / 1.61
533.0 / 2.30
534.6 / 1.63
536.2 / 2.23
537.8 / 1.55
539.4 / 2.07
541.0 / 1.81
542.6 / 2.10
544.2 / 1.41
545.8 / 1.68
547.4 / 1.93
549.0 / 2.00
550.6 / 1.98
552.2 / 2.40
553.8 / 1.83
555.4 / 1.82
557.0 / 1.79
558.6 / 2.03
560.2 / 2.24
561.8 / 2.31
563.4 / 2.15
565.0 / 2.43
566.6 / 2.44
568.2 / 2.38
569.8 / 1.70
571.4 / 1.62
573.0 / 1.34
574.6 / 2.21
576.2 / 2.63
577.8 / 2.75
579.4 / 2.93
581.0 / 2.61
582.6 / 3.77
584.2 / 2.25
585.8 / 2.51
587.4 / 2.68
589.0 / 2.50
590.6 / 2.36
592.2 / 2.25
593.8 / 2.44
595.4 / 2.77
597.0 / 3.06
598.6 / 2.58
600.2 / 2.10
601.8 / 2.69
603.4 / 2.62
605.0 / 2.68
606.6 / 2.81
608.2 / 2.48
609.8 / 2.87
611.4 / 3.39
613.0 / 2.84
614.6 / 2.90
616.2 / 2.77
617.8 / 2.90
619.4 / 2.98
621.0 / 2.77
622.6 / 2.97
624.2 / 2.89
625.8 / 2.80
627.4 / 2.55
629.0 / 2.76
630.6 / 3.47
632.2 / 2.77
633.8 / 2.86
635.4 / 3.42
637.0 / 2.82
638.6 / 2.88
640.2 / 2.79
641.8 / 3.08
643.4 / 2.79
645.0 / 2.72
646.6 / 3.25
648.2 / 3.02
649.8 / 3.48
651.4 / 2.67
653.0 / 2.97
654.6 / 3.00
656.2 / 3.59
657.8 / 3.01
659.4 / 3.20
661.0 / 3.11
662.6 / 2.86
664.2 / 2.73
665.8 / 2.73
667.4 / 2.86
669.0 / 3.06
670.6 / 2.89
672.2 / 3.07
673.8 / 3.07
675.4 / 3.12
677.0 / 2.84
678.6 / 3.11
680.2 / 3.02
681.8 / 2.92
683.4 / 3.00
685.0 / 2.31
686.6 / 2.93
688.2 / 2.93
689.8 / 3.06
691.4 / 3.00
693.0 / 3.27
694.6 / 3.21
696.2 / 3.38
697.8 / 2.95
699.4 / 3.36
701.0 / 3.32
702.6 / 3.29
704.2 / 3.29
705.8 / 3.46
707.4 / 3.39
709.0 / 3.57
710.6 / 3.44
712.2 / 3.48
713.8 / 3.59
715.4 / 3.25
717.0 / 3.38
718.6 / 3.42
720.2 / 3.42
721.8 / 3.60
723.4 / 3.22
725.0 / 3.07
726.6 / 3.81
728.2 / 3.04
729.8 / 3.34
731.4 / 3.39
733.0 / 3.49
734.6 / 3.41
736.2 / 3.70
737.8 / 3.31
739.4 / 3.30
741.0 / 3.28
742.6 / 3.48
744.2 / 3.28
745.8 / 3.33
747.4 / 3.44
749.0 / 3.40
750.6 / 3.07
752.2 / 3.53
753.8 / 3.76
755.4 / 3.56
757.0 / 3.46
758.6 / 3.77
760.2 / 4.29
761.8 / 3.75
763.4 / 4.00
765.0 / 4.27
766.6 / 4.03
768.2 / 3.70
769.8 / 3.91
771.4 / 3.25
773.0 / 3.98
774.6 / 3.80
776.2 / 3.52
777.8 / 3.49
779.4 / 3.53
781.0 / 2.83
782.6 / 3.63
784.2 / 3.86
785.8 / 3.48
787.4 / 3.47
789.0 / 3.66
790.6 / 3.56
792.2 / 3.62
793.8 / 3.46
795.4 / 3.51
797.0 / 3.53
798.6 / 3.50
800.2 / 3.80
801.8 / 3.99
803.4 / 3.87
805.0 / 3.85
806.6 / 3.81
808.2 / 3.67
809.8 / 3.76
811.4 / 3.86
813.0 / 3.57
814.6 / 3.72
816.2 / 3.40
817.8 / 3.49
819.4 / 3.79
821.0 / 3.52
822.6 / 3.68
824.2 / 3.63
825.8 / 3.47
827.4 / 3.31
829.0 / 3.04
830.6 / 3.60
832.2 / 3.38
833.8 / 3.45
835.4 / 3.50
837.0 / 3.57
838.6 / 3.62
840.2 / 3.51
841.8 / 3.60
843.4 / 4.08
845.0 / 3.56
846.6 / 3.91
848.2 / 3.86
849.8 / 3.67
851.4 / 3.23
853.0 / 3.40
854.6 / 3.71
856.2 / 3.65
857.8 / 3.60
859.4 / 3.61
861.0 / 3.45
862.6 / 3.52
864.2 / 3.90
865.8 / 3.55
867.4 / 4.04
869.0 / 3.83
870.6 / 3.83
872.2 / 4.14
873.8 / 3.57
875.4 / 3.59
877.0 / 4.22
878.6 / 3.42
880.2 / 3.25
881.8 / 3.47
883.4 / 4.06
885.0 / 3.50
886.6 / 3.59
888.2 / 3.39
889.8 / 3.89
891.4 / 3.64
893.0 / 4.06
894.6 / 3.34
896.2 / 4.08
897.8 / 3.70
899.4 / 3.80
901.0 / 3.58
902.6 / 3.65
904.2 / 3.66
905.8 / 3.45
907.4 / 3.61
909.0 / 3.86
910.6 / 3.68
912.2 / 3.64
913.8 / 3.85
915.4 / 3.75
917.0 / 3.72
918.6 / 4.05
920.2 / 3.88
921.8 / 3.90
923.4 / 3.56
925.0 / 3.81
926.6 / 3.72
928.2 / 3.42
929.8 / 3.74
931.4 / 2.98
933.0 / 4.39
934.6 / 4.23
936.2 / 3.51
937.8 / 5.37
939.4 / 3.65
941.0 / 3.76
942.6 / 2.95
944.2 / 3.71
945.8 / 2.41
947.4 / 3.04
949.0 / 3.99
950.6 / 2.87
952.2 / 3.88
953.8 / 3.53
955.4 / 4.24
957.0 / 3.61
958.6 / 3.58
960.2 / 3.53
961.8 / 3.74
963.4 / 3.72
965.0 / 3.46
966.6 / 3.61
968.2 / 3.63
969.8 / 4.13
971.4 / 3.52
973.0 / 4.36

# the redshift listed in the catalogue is 0.32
